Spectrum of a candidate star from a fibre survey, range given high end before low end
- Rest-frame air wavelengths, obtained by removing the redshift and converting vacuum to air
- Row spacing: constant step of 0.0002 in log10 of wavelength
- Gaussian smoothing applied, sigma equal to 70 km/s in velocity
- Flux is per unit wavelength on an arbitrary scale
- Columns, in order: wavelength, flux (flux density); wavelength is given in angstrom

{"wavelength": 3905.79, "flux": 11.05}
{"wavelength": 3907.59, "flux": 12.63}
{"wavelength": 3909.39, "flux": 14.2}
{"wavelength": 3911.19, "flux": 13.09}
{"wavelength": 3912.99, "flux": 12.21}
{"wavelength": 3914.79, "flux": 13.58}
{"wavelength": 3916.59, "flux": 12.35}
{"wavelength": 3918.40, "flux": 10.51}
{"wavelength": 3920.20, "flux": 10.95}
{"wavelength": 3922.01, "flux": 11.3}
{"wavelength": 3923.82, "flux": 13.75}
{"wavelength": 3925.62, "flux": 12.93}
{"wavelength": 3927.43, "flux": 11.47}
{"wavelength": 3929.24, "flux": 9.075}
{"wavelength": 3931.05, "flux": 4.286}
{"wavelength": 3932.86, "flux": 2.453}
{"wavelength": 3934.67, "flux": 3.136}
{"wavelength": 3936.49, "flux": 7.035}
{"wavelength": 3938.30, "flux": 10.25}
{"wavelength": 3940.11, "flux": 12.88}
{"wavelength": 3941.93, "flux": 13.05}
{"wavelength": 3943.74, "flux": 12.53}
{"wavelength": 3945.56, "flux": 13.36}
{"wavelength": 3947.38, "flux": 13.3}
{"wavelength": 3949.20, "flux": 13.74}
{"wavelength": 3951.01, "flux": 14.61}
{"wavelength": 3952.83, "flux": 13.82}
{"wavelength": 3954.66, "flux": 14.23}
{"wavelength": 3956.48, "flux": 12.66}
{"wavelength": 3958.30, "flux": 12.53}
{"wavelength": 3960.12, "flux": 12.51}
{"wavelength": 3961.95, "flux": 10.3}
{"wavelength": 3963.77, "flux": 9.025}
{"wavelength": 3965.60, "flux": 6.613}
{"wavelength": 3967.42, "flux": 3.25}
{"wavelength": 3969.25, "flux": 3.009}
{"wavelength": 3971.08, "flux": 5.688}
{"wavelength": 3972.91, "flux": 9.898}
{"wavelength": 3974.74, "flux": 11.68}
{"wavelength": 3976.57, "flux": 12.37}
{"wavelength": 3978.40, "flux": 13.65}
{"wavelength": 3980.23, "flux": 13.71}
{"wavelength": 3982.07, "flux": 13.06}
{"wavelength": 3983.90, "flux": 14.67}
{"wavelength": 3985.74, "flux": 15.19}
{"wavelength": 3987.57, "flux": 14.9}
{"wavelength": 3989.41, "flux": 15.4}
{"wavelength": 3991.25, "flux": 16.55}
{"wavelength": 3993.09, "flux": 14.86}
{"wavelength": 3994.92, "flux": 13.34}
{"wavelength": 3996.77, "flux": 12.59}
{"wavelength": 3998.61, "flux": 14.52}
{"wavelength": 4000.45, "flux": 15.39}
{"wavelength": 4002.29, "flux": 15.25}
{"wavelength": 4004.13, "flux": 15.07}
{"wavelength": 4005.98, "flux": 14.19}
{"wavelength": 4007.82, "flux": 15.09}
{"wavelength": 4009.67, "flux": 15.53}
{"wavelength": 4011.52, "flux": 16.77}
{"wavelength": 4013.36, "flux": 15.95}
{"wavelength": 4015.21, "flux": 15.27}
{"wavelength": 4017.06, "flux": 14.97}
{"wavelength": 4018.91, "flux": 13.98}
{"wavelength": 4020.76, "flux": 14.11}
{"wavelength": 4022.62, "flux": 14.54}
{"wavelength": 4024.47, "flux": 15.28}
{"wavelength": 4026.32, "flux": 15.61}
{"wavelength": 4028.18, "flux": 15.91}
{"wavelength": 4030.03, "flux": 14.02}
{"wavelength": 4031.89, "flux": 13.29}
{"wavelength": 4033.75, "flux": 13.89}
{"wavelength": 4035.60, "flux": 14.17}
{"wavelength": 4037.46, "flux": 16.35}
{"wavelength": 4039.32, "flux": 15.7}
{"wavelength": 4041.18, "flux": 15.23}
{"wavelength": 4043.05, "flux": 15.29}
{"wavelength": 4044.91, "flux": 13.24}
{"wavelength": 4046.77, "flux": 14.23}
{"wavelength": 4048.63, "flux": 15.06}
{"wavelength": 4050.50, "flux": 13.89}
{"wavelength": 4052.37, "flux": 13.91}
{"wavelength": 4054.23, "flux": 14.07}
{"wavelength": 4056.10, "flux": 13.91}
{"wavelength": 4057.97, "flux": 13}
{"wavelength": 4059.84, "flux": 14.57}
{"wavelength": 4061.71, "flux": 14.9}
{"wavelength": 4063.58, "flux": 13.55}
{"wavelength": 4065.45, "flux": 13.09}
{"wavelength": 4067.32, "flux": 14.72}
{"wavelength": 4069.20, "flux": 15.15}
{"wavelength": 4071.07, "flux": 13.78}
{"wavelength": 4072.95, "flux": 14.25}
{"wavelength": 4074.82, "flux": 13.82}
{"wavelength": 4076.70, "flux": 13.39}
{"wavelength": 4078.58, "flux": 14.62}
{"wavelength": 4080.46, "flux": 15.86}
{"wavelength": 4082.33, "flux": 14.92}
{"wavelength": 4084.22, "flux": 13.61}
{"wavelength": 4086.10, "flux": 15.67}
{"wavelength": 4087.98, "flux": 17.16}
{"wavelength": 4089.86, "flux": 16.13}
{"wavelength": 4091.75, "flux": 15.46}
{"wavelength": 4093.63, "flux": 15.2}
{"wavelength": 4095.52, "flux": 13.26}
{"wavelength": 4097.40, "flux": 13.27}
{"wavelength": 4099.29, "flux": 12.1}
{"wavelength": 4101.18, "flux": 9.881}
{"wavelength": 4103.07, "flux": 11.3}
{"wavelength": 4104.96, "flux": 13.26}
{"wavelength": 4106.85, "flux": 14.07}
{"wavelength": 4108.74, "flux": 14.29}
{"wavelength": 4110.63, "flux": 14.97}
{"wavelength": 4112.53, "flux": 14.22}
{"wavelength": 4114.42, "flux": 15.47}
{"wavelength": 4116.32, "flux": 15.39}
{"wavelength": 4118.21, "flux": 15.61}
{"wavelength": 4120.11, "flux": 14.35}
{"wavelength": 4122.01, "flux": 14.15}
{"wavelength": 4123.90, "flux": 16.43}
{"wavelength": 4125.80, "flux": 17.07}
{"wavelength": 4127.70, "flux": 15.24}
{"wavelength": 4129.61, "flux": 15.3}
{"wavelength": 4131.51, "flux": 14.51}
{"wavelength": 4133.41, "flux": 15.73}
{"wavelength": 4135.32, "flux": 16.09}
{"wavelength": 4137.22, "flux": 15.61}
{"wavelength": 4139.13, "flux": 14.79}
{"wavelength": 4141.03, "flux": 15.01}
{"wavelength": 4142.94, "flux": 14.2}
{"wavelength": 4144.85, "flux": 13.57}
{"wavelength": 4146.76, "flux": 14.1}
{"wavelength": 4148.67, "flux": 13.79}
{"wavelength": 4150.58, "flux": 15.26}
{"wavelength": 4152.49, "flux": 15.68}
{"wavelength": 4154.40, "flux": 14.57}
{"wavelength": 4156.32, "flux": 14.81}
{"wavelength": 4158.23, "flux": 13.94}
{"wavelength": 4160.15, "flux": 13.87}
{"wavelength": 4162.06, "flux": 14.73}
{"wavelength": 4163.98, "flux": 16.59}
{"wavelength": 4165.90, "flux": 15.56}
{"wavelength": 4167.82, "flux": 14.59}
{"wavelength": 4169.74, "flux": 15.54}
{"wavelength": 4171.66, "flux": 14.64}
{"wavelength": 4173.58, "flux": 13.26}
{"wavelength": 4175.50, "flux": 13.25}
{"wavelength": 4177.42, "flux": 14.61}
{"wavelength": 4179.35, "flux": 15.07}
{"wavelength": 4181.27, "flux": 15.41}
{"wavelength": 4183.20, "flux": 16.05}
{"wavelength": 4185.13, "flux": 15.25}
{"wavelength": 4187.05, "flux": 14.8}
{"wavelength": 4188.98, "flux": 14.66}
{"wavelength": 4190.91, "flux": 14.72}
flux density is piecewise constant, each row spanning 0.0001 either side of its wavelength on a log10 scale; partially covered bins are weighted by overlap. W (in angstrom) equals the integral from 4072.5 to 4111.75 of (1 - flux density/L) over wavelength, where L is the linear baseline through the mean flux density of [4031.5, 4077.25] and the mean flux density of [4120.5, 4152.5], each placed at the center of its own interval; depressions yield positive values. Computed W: 1.4 angstrom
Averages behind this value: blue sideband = 14.3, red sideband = 15.1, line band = 14.1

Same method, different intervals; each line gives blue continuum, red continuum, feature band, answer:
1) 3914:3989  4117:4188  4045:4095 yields -4.42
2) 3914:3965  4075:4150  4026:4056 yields -3.28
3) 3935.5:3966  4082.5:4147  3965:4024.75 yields -2.43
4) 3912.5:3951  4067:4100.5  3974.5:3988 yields -1.94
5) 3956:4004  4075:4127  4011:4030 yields -3.35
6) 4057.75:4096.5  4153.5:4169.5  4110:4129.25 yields -0.73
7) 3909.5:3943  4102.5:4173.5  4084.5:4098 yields -1.28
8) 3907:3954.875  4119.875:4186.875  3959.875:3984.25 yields 4.51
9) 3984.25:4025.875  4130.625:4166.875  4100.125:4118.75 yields 1.36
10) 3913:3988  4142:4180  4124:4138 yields -1.63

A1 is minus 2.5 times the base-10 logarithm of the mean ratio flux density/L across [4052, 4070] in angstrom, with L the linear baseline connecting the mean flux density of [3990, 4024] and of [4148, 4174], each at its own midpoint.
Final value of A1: 0.06 mag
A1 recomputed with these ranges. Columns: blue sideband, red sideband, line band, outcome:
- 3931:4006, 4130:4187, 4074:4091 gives -0.11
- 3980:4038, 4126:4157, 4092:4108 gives 0.15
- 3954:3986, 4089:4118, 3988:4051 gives -0.24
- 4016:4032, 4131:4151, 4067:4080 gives 0.03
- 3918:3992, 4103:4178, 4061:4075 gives -0.07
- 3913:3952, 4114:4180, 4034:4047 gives -0.16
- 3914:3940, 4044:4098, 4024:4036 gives -0.12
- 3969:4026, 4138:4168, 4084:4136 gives -0.01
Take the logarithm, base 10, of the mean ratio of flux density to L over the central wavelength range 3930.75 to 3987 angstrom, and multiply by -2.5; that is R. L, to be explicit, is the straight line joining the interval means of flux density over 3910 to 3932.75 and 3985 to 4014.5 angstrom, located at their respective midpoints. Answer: 0.21 mag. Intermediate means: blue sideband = 11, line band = 10.7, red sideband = 15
